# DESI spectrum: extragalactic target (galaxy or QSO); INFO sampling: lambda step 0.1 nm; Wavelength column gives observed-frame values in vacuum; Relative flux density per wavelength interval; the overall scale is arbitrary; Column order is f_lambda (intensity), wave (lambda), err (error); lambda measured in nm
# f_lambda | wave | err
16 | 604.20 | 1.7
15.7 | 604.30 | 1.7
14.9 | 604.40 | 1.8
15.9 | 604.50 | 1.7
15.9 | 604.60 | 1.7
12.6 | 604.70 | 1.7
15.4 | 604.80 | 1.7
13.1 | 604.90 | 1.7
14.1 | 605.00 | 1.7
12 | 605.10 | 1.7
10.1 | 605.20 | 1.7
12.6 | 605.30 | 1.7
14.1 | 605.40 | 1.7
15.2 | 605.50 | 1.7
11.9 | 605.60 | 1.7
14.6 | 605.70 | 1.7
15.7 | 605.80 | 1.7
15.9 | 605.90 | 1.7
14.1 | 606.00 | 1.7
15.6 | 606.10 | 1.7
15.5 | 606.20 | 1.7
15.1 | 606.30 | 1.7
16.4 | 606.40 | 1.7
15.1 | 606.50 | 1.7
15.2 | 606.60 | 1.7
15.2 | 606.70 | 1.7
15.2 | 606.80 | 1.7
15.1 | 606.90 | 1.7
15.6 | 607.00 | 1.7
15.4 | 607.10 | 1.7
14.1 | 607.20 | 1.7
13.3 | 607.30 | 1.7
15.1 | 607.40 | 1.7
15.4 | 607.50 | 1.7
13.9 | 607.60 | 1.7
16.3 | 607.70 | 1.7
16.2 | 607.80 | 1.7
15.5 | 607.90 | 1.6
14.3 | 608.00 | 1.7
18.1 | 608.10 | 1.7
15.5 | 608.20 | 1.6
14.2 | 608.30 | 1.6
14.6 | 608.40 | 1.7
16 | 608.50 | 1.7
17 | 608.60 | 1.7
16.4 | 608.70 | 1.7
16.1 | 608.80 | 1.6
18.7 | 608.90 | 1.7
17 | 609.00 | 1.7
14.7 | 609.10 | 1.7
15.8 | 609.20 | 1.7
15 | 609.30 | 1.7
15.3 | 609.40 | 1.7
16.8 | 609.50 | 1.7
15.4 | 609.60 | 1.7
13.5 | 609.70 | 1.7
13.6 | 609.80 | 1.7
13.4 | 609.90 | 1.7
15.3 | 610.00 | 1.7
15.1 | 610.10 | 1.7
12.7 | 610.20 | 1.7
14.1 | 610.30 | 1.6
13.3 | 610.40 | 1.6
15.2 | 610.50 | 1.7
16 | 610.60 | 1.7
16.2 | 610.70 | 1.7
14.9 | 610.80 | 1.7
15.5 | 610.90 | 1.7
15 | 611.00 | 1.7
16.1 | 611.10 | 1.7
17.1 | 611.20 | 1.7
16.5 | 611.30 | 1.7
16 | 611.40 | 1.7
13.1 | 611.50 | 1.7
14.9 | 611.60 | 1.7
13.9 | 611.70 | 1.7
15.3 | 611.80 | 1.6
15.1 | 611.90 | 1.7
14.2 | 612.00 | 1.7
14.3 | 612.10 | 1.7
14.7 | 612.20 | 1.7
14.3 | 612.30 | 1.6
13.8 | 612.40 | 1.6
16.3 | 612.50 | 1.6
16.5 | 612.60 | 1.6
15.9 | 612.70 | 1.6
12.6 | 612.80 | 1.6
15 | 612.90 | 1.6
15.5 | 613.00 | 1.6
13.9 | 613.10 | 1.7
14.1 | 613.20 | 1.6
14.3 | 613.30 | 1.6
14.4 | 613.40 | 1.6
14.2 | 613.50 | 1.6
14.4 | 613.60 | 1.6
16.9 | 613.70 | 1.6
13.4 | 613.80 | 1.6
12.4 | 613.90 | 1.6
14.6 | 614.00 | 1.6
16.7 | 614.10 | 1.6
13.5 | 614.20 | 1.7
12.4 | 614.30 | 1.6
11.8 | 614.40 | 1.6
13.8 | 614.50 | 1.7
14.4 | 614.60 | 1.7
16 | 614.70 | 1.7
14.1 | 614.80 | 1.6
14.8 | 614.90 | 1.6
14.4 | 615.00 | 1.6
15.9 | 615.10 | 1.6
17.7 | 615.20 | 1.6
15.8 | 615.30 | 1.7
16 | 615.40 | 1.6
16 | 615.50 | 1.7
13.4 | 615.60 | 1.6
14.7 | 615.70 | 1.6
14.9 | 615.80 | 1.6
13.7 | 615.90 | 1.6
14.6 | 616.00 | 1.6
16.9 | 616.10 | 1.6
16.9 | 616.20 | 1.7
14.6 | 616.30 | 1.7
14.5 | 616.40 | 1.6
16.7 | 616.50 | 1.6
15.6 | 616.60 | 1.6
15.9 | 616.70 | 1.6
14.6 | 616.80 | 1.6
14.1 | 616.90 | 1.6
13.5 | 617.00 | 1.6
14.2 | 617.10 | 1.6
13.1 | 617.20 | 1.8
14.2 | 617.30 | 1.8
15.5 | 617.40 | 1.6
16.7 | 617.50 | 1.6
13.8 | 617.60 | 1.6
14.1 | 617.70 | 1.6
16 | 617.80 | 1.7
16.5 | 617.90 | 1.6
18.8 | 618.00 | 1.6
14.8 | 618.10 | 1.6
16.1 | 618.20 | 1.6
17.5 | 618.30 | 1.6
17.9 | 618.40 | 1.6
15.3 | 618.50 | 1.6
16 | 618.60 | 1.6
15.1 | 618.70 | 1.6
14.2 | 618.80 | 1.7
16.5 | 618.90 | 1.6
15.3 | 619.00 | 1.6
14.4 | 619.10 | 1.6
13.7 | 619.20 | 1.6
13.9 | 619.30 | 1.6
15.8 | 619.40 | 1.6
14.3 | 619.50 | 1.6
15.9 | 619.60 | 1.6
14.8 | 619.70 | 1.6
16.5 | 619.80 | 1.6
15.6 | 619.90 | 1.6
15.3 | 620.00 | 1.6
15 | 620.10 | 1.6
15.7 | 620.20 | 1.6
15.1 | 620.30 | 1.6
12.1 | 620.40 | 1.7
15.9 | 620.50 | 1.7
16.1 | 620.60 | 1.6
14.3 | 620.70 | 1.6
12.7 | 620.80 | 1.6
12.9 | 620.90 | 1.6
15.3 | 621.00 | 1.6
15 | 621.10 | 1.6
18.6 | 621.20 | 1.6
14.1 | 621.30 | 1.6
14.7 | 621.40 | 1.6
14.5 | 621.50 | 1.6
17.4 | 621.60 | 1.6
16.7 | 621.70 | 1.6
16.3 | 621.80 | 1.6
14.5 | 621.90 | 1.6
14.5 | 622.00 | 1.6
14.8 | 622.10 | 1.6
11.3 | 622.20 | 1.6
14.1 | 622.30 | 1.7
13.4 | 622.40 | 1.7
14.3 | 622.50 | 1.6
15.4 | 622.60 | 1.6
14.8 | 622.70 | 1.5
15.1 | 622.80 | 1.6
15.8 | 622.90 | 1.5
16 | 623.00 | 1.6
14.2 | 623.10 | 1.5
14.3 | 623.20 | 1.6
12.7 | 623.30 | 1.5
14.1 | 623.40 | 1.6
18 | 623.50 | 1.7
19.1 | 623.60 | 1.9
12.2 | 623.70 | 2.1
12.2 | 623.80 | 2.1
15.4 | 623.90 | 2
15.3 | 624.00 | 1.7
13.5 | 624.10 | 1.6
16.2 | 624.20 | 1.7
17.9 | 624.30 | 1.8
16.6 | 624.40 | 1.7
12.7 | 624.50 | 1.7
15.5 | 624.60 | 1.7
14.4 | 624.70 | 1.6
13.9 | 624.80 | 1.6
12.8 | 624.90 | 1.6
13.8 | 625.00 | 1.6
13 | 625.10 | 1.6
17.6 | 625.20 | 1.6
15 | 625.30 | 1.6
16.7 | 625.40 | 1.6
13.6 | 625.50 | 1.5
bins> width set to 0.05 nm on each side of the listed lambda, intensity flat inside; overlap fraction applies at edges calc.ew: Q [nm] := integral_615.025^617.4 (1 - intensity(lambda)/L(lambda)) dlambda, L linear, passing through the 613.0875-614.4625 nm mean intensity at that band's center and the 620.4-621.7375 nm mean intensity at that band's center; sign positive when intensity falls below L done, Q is -0.11 nm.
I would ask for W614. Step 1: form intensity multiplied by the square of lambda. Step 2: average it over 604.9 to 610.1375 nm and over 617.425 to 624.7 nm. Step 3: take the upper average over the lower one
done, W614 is 1.1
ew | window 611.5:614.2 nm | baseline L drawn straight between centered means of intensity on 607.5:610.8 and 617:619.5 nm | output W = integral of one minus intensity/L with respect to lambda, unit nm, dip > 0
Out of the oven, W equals 0.13 nm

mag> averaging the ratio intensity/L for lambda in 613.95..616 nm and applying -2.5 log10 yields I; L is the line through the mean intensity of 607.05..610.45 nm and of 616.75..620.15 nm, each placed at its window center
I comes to 0.04 mag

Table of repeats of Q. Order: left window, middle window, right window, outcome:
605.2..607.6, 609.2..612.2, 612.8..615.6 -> -0.055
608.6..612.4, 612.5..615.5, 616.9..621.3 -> 0.089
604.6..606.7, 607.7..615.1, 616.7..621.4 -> -0.165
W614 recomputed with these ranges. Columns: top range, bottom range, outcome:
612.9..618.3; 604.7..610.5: 1.03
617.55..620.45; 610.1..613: 1.05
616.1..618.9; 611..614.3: 1.06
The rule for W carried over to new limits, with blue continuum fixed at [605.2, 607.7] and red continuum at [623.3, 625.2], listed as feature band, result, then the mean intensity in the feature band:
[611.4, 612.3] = 0.02 nm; 14.5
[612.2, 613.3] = 0.00 nm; 14.8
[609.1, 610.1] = -0.01 nm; 14.9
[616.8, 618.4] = -0.06 nm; 15.3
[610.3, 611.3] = -0.05 nm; 15.5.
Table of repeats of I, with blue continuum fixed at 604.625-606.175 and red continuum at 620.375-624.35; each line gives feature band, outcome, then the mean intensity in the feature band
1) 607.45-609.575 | -0.130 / 15.8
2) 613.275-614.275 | -0.004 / 14.4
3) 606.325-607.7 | -0.082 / 15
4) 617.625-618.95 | -0.096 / 16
